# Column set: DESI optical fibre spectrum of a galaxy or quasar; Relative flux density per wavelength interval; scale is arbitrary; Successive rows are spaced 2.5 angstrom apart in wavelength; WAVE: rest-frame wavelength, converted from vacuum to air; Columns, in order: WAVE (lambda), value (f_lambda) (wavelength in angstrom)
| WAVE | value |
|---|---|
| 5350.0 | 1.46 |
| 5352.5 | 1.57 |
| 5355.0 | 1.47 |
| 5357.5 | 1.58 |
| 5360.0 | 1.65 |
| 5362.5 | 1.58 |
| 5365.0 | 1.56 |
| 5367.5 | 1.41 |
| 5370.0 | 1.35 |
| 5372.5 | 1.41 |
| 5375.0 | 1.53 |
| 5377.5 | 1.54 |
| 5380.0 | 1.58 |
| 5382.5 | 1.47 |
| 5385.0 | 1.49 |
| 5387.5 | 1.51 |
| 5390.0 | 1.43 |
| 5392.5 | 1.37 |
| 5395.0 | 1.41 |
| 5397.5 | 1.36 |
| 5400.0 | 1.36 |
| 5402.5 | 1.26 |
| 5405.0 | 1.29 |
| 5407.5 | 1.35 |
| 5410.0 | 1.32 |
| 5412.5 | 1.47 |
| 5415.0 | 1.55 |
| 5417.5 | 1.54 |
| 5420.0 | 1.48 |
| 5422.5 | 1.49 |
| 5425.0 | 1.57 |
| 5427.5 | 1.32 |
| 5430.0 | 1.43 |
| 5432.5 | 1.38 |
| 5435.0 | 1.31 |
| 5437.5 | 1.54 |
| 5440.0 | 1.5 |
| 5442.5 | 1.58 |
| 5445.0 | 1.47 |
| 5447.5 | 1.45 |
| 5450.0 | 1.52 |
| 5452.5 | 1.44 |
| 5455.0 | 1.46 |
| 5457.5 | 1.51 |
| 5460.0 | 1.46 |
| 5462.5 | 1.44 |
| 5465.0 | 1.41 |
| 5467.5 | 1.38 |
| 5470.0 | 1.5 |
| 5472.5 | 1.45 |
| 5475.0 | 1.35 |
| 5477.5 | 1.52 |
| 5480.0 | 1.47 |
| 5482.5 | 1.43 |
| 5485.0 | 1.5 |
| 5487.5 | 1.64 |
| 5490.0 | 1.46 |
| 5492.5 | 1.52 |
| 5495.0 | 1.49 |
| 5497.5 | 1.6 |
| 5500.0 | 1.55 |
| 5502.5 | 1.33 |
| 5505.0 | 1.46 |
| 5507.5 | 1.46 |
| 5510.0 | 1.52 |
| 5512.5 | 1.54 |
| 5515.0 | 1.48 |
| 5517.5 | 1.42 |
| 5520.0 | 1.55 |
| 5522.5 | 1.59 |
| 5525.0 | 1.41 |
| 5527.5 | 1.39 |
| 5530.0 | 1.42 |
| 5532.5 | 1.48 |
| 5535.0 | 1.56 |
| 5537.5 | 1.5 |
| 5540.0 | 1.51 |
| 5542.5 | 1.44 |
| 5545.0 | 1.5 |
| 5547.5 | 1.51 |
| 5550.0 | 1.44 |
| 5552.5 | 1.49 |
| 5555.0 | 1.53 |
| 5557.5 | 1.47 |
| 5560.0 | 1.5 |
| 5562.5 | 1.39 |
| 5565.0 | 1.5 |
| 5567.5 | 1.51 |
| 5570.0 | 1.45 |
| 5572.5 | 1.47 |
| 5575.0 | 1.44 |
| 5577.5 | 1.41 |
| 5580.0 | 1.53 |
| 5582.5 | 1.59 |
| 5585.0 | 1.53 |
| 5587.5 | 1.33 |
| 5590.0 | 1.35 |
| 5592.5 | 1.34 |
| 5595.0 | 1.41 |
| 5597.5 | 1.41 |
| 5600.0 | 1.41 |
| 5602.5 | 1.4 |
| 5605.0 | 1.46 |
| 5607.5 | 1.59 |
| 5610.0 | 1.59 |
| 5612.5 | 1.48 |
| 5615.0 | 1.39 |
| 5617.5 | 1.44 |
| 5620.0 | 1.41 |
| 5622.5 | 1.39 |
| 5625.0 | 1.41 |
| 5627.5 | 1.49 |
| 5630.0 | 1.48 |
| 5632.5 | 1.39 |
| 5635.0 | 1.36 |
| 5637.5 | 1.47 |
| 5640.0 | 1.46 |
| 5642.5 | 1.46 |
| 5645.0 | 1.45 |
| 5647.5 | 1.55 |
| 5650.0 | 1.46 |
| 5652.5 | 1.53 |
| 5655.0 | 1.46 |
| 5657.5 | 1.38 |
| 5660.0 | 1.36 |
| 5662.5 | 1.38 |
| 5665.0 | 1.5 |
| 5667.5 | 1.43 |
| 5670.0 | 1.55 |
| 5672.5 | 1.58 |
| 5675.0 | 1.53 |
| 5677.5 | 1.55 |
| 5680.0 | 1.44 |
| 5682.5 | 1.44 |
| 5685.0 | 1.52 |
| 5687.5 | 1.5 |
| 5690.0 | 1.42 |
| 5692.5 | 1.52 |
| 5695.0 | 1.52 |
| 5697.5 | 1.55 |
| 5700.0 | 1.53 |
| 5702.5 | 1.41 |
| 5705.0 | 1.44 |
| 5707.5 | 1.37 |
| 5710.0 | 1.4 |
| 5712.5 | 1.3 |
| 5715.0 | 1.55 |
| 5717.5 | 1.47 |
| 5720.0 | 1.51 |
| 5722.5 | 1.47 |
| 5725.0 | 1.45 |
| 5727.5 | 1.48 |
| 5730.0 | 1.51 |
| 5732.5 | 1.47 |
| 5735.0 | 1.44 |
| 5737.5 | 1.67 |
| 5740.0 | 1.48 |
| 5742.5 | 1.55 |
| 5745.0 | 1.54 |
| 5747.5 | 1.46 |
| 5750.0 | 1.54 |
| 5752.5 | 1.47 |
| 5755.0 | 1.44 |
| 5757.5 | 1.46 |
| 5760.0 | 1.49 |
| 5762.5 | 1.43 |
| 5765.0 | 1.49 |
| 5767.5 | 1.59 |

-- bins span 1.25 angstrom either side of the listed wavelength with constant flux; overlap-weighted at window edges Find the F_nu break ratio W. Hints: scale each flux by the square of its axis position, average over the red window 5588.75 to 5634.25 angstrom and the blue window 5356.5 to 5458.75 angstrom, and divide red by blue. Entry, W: 1.06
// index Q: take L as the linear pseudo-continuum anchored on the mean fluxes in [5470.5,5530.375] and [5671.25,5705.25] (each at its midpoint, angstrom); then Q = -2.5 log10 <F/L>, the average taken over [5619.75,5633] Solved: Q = 0.05 mag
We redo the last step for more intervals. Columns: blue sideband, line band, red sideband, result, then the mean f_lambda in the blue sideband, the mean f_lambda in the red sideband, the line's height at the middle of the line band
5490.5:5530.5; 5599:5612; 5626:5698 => -0.01 mag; 1.48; 1.47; 1.48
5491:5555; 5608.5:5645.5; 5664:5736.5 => 0.03 mag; 1.49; 1.48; 1.48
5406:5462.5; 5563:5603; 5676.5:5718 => 0.02 mag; 1.46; 1.47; 1.46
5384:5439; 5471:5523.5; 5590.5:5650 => -0.05 mag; 1.42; 1.44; 1.43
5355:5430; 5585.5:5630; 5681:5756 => 0.03 mag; 1.46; 1.48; 1.47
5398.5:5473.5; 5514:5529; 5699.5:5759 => -0.02 mag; 1.44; 1.47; 1.45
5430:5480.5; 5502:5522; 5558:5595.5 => -0.02 mag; 1.46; 1.45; 1.45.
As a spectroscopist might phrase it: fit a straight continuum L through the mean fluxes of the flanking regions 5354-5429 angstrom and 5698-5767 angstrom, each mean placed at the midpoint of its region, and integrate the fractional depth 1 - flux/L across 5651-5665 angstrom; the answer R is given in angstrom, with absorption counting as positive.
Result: 0.4 angstrom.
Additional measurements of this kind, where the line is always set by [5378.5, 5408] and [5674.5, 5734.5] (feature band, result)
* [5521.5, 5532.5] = -0.1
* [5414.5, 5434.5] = -0.6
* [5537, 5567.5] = -0.9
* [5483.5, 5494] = -0.7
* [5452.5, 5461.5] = -0.3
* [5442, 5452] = -0.5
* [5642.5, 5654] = -0.3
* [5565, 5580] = -0.2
